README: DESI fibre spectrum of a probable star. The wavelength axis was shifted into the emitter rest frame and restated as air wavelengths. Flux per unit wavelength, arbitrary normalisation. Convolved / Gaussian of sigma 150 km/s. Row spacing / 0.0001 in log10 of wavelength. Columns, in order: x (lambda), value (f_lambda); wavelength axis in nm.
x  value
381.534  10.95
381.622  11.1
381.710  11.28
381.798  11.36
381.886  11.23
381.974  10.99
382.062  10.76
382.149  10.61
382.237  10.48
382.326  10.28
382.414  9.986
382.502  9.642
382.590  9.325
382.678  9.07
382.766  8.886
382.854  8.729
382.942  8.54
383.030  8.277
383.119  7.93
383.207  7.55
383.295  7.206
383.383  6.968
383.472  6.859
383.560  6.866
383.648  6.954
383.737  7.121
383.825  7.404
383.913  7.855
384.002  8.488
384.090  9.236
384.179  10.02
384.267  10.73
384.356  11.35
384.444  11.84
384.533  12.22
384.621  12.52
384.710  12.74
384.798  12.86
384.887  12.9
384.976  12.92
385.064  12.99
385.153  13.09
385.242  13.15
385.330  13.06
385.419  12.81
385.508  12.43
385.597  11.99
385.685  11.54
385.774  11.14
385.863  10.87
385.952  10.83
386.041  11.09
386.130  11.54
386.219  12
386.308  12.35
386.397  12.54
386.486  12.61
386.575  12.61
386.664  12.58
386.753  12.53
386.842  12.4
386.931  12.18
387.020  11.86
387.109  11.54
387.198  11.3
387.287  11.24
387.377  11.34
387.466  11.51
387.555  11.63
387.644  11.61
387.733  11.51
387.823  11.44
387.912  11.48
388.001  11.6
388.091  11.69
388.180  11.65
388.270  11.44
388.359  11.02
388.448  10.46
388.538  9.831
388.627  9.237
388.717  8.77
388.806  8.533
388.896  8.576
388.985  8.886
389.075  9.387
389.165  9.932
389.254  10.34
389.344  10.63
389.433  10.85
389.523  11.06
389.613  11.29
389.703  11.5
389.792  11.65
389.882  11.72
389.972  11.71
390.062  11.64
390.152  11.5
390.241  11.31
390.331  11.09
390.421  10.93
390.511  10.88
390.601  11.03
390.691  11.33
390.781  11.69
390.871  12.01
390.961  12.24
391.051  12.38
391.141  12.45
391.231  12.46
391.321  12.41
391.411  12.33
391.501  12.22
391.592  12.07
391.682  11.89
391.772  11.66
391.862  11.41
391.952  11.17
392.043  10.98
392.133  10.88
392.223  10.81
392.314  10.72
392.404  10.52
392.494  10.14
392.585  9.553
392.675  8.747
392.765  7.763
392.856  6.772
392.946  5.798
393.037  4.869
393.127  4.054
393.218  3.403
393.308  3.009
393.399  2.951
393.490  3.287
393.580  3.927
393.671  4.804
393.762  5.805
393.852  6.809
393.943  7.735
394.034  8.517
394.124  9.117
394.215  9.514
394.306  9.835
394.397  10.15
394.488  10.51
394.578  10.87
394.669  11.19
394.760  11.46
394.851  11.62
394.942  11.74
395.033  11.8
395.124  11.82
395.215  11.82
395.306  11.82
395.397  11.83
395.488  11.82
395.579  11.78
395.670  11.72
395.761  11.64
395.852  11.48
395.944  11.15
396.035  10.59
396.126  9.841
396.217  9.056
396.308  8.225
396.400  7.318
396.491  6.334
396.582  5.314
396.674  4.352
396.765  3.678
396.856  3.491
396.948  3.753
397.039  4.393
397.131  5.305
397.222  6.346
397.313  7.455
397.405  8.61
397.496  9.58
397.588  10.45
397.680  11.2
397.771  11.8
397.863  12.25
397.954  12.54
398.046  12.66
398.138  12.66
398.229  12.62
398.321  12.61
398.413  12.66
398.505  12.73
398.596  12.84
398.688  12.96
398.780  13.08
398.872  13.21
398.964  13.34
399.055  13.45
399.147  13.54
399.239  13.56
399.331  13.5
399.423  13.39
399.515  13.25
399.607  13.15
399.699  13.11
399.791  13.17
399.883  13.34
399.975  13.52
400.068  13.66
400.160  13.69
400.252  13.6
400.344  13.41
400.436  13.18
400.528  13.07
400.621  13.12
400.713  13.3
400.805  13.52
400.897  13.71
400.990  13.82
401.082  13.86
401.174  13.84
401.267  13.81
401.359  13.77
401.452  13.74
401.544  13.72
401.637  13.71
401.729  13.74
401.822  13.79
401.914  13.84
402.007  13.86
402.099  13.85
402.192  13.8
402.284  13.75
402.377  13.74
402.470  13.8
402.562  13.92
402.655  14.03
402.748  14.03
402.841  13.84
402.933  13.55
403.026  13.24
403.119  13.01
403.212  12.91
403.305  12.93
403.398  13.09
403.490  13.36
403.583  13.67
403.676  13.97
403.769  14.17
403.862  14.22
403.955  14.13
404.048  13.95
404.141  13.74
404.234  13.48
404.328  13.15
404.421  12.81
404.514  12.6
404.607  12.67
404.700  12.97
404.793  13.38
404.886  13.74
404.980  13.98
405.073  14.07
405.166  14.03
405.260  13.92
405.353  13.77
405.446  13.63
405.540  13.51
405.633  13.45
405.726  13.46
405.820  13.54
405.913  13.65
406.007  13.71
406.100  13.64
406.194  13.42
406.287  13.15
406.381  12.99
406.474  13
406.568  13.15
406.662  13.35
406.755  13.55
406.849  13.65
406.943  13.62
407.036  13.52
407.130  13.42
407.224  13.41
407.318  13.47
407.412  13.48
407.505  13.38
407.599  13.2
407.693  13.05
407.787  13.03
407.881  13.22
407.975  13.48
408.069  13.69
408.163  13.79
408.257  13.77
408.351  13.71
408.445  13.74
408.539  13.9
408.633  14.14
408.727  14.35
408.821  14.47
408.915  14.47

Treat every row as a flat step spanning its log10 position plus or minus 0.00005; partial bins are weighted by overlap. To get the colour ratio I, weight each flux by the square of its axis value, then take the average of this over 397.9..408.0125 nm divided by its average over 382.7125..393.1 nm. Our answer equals 1.35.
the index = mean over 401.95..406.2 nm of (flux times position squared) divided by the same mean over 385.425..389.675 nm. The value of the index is 1.32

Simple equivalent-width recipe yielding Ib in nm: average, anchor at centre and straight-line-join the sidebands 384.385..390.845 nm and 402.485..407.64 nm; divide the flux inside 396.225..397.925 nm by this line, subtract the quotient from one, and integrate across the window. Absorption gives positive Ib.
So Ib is 0.71 nm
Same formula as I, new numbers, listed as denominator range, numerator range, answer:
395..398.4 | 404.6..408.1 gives 1.49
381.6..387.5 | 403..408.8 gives 1.40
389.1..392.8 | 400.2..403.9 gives 1.29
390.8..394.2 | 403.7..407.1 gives 1.63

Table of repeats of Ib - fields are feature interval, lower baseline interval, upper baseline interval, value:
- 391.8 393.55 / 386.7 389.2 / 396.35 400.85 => 0.517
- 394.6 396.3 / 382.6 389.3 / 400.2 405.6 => 0.144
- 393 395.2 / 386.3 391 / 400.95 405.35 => 0.763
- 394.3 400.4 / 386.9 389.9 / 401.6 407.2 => 0.719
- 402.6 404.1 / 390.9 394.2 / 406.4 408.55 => -0.182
